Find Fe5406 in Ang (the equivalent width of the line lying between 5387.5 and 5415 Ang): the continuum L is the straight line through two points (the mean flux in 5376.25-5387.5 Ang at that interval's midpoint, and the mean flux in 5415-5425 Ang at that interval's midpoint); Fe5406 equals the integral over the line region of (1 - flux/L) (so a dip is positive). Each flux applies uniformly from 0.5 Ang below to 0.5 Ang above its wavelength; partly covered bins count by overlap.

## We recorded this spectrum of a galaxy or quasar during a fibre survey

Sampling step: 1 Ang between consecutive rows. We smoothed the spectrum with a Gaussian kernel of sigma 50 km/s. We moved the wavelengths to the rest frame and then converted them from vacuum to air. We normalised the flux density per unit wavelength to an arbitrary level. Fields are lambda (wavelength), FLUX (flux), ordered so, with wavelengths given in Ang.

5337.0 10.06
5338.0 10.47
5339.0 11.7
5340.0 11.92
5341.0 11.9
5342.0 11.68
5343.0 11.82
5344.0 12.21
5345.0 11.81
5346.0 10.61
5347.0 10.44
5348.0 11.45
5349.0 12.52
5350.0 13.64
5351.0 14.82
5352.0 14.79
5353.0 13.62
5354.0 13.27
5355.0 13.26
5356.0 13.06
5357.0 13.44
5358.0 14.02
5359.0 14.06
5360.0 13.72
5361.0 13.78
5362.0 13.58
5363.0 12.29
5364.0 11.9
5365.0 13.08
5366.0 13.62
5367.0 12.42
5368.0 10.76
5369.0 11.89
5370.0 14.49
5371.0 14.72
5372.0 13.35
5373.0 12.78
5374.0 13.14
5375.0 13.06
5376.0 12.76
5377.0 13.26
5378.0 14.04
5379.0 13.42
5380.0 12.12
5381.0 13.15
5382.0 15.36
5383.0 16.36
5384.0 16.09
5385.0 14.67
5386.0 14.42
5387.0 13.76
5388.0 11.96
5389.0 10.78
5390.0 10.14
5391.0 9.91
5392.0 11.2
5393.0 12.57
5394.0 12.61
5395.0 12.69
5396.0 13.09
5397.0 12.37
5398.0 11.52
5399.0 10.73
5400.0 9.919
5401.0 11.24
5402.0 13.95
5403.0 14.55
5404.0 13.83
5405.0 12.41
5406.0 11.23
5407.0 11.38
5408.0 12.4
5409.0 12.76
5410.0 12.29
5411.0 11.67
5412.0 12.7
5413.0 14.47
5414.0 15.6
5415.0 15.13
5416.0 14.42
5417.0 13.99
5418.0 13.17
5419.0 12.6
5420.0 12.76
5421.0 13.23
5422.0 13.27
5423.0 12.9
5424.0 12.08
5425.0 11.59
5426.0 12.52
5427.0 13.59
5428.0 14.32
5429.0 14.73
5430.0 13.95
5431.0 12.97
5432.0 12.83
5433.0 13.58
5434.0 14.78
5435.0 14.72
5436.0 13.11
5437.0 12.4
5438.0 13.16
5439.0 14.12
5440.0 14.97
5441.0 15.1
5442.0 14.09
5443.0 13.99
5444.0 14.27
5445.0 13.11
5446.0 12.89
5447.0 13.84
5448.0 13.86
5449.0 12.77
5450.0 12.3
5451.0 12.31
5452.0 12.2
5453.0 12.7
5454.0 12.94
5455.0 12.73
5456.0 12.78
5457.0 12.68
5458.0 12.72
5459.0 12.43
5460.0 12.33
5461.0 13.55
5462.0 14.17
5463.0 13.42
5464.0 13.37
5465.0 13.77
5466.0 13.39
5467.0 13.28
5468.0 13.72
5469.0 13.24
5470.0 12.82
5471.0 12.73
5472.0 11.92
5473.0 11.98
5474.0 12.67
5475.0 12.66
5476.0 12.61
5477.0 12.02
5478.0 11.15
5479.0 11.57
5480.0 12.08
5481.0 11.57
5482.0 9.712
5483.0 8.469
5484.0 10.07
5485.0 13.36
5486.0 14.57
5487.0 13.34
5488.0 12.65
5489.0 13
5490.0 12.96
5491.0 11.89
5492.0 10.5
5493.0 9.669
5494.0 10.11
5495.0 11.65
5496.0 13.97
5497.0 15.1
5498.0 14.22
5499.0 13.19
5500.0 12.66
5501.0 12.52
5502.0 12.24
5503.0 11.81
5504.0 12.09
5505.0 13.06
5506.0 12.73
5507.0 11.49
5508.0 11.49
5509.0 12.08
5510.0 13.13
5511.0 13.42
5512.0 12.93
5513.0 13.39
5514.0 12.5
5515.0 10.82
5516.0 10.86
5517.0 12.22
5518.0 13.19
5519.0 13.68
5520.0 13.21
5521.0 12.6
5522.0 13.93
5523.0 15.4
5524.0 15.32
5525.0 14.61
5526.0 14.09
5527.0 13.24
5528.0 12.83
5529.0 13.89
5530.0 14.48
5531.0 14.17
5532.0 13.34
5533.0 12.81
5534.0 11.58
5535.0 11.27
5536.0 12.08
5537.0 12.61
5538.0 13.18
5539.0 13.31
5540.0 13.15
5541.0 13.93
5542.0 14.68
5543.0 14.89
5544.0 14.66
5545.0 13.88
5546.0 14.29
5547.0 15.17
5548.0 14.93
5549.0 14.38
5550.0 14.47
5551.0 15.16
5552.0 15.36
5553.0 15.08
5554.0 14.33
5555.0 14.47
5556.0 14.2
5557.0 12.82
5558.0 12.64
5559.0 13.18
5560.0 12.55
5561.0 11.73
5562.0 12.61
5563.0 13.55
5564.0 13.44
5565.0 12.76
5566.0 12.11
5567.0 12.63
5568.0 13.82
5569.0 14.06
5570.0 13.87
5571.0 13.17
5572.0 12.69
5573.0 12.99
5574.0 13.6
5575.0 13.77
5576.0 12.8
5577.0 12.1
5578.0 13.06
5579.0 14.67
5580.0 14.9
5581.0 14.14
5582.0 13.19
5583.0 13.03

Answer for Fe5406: 2.8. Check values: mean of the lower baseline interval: 14.2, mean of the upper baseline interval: 13.2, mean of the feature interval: 12.3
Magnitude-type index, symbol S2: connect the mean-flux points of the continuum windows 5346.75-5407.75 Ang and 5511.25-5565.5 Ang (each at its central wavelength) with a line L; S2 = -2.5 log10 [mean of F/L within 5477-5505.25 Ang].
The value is 0.11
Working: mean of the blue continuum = 12.9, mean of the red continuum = 13.5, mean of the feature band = 12.1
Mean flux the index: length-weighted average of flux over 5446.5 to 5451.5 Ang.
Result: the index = 13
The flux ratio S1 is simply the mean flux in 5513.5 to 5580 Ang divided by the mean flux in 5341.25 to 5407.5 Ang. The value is 1.05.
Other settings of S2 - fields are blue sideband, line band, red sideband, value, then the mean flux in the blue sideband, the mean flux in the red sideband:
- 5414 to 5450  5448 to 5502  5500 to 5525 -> 0.06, 13.6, 12.8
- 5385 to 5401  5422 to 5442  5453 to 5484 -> -0.12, 11.9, 12.4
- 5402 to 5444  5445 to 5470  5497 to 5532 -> 0.02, 13.4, 13.1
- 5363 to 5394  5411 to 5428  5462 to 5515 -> -0.05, 13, 12.4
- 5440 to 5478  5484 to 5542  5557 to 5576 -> 0.02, 13.1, 13.1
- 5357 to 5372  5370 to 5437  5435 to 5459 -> 0.01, 13.2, 13.3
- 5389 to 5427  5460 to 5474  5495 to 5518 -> -0.05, 12.6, 12.6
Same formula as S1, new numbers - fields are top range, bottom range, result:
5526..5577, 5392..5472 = 1.03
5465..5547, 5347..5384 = 0.96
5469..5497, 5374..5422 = 0.93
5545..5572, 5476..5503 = 1.13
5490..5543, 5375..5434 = 0.99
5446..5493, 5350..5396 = 0.95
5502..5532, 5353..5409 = 1.01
